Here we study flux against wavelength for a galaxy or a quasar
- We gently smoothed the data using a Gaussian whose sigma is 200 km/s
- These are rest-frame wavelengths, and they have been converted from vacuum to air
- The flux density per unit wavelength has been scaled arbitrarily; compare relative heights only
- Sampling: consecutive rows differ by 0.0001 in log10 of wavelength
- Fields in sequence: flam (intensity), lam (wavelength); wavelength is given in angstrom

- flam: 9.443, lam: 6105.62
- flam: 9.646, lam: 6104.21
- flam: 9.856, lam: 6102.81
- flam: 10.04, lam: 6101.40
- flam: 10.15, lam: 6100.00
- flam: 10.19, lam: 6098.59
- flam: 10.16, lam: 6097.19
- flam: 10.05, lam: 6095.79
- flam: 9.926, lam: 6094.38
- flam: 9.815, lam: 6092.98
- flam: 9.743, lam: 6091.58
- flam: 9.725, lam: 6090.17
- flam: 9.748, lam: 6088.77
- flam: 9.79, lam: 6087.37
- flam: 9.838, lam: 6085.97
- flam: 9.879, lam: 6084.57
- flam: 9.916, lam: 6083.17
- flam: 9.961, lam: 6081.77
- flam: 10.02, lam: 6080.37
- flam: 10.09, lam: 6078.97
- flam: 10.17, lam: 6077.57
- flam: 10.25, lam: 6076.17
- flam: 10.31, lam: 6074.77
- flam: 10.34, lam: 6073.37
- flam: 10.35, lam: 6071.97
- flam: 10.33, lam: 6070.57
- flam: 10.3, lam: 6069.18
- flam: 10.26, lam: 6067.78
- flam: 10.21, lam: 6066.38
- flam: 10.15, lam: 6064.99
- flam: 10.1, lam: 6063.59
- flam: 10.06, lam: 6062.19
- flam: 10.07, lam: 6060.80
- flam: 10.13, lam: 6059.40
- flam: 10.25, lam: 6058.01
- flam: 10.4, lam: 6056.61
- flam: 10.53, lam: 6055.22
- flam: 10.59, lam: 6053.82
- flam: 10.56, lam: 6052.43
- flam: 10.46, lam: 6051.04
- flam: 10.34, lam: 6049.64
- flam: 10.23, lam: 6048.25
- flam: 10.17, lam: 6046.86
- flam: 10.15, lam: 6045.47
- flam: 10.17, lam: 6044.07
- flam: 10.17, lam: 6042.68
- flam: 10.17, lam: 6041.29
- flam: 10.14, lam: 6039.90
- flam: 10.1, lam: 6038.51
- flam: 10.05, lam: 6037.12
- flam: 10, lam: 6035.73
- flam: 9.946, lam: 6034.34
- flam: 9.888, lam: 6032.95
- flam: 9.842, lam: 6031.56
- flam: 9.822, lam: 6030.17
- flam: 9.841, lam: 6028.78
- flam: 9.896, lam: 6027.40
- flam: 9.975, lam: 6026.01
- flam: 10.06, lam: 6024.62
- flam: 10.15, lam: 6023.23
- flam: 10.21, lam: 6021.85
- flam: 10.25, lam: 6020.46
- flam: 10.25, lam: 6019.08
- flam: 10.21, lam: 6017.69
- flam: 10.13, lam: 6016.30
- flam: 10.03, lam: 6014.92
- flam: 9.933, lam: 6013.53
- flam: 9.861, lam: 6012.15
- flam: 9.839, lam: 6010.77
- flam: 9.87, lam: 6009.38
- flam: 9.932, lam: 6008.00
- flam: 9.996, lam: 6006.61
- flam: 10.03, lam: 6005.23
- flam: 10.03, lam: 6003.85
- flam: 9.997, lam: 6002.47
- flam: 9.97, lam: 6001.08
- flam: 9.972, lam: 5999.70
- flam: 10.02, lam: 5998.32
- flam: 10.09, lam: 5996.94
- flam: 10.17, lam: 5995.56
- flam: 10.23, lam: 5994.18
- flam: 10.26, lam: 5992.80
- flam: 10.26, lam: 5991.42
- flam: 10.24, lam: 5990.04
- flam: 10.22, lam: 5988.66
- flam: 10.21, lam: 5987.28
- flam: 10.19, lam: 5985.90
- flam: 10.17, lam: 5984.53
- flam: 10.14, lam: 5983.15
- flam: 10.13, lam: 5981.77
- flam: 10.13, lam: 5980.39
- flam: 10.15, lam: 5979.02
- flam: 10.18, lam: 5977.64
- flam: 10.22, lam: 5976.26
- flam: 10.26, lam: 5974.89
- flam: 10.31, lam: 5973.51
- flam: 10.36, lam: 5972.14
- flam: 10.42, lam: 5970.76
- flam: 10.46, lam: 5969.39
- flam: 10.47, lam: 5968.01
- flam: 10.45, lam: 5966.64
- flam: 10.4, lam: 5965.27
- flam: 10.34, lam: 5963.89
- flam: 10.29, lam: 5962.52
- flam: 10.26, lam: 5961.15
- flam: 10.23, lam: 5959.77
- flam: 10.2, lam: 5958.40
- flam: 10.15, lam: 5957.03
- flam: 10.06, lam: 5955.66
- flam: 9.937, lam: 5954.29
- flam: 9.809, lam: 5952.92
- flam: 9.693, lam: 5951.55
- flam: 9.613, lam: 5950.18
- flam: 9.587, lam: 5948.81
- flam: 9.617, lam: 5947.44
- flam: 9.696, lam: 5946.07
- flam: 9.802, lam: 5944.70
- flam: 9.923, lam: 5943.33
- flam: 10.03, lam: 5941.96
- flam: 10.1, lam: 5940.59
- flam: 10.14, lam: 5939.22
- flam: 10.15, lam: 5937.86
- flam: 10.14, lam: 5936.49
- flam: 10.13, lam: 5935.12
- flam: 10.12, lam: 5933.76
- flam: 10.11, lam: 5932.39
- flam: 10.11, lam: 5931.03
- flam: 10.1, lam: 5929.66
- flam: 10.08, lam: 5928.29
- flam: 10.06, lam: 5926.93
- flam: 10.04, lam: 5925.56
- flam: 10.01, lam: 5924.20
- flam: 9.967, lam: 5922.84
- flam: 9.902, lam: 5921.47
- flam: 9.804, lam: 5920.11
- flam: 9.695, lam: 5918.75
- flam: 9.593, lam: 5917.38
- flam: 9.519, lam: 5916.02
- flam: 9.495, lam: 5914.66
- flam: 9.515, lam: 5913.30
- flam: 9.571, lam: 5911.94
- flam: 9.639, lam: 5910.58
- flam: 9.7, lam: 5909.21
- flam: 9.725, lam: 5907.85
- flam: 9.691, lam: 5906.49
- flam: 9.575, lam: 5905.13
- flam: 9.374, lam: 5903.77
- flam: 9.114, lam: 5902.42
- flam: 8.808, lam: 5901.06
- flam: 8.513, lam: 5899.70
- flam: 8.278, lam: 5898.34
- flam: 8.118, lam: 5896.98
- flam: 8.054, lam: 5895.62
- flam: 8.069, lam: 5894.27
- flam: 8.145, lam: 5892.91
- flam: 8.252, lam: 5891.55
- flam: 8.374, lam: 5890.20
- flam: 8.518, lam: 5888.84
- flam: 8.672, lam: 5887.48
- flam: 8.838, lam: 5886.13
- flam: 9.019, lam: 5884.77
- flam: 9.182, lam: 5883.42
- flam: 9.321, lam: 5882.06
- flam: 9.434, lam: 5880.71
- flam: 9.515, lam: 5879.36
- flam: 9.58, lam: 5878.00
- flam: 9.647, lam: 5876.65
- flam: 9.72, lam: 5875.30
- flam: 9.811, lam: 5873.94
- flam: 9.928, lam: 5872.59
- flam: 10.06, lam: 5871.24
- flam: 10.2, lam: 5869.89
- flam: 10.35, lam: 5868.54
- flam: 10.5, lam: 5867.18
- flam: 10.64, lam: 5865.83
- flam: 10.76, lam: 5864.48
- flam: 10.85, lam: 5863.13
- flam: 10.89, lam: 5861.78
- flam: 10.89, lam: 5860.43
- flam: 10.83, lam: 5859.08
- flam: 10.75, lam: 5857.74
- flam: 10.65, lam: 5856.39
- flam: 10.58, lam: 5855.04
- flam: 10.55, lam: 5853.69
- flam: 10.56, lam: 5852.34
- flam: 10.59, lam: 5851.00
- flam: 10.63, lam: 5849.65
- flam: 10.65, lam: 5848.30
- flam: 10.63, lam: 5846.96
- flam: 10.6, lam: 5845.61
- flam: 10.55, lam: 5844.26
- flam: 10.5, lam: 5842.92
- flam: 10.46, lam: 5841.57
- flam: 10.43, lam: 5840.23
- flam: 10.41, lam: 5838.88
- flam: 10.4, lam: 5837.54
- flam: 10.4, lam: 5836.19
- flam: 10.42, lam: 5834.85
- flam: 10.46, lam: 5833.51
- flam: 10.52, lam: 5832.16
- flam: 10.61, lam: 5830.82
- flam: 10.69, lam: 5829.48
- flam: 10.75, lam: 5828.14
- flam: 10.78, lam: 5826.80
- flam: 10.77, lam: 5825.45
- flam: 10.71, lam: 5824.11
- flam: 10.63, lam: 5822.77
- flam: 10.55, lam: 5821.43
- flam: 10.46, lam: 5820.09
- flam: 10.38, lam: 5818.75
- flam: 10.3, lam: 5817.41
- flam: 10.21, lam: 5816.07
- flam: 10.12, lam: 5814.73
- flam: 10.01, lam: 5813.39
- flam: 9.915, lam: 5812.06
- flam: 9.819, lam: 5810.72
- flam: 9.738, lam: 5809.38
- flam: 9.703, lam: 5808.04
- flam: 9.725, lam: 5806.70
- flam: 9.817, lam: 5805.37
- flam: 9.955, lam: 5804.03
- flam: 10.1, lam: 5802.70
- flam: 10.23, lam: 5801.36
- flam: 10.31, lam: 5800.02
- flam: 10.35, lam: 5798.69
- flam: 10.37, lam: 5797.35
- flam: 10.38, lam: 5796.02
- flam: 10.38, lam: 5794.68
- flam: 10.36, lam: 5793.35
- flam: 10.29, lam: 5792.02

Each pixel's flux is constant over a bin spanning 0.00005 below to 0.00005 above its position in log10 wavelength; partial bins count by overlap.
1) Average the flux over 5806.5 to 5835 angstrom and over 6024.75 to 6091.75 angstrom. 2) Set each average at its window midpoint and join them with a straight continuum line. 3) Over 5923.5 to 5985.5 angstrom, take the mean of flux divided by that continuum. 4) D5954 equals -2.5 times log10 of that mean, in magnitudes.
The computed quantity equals 0.01 mag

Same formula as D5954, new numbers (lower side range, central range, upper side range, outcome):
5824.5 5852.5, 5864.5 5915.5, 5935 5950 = 0.106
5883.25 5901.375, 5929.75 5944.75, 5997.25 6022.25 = -0.116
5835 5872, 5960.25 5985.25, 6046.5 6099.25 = 0.005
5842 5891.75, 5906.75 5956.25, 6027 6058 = 0.024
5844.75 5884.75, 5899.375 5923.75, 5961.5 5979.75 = 0.084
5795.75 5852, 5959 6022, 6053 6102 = 0.003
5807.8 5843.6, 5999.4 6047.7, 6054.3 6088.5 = 0.018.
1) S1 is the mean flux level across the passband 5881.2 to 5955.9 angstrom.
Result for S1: 9.47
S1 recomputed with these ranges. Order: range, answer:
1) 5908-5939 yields 9.89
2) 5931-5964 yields 10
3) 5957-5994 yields 10.3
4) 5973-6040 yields 10.1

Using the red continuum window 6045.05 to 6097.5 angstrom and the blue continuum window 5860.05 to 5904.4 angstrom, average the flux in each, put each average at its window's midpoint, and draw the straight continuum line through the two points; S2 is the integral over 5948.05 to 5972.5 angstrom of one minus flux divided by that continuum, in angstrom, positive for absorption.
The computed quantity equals -1.2 angstrom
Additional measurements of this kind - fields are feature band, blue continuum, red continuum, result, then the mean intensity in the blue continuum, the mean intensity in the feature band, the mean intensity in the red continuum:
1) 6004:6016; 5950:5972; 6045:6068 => 0.34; 10.2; 9.95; 10.3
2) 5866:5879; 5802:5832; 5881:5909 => -1.07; 10.3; 9.99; 8.81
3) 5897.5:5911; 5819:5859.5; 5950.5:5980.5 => 1.52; 10.6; 9.22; 10.2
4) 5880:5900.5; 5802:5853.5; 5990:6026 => 3.35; 10.4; 8.59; 10.1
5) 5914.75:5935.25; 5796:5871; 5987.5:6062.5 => 0.69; 10.4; 9.93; 10.1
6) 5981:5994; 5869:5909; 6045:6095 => -0.72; 9.1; 10.2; 10.1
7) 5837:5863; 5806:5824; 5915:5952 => -1.40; 10.1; 10.6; 9.91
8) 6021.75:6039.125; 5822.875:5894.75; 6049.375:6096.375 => 0.26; 10.1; 9.98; 10.1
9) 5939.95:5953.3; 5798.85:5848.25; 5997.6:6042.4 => 0.46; 10.3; 9.78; 10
